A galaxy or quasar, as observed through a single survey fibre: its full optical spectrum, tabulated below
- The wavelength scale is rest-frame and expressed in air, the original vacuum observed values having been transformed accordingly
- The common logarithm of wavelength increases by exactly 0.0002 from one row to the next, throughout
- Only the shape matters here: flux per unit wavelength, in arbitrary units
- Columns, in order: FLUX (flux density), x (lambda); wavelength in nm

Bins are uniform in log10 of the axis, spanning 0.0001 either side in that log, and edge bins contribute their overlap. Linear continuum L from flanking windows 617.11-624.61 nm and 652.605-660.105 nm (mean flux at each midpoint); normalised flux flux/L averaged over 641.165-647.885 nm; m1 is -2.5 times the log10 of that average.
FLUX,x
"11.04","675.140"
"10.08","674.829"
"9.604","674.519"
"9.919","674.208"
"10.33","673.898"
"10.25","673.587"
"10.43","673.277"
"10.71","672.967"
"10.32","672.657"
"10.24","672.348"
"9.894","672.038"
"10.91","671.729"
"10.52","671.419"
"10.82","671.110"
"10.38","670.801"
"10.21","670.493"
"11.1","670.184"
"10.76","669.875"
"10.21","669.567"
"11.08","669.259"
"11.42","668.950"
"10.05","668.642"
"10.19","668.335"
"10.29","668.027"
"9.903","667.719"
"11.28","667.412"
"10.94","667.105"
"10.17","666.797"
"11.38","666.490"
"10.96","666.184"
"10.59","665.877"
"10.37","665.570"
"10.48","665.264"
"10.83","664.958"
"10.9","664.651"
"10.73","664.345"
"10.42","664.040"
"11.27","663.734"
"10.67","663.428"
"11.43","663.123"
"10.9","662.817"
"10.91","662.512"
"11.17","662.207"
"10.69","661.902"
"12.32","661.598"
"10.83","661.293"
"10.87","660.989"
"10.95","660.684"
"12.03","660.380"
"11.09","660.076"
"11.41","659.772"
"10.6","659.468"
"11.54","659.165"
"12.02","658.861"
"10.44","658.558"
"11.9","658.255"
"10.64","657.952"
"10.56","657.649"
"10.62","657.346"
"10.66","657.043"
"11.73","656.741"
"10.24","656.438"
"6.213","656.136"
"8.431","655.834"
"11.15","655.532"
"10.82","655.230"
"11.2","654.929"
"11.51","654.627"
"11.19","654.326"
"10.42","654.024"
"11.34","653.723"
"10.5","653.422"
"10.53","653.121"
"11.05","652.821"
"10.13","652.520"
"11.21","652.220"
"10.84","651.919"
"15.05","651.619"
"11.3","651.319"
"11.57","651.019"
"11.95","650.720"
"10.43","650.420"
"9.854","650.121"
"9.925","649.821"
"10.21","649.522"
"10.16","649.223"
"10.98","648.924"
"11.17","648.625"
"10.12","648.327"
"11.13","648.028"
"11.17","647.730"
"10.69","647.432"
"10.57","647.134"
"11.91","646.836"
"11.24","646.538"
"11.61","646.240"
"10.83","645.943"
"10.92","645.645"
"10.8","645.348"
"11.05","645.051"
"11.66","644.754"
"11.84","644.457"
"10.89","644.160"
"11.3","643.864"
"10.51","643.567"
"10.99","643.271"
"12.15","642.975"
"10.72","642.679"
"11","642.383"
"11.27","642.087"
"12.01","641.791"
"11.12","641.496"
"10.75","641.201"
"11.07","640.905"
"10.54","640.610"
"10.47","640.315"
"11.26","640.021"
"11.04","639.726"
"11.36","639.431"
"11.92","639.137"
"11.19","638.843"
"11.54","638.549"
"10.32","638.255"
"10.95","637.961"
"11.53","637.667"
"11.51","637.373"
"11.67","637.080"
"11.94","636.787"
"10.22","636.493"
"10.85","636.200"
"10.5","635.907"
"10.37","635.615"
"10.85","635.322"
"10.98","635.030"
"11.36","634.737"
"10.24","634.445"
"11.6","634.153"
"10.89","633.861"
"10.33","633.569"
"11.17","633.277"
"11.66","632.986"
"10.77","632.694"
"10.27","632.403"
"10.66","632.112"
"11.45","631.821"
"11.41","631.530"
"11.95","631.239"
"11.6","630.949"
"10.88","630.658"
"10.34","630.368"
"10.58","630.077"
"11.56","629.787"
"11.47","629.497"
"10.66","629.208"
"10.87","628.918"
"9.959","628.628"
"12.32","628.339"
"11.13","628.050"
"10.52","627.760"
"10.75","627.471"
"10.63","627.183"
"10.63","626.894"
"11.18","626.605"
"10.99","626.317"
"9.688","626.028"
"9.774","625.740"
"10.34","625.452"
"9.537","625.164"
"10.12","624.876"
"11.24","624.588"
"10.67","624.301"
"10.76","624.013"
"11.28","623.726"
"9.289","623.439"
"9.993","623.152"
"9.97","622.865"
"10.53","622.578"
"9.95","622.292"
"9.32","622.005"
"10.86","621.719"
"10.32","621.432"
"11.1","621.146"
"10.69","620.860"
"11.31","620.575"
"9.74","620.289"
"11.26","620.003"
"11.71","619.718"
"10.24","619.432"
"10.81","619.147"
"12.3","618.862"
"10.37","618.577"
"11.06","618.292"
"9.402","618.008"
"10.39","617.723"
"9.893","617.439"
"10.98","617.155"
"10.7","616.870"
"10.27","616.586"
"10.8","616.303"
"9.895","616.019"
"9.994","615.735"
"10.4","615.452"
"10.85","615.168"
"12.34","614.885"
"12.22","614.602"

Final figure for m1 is -0.05 mag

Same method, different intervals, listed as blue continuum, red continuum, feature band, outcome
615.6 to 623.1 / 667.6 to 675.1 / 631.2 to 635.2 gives -0.05 mag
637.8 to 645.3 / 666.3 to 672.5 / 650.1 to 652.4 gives -0.06 mag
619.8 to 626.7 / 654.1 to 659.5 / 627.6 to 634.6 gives -0.05 mag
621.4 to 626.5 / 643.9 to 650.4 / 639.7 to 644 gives -0.03 mag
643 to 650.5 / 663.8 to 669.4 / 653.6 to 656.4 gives 0.06 mag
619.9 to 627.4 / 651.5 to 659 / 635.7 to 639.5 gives -0.06 mag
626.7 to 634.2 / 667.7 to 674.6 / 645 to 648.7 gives -0.02 mag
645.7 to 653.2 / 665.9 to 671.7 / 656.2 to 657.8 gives 0.04 mag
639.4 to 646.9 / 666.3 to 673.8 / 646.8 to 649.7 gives 0.03 mag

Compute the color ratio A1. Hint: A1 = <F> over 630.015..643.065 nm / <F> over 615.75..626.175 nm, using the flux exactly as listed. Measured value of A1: 1.06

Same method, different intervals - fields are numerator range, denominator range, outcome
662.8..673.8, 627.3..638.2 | 0.97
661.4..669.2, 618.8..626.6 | 1.03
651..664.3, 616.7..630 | 1.03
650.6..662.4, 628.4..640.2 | 0.99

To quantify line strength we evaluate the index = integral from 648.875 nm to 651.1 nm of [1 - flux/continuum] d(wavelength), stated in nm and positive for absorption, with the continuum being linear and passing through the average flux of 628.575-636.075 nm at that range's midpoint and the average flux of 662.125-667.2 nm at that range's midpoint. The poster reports 0.06 nm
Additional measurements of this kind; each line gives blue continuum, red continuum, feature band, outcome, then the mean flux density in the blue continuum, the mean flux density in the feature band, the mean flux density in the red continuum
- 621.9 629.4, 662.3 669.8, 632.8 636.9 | -0.148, 10.5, 10.9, 10.7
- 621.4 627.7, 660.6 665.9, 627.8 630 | -0.142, 10.4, 11.1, 10.9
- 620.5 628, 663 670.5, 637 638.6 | -0.105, 10.4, 11.2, 10.7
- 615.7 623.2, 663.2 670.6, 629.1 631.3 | -0.113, 10.5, 11.1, 10.7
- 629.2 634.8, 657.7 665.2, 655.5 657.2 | 0.221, 11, 9.64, 11.1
